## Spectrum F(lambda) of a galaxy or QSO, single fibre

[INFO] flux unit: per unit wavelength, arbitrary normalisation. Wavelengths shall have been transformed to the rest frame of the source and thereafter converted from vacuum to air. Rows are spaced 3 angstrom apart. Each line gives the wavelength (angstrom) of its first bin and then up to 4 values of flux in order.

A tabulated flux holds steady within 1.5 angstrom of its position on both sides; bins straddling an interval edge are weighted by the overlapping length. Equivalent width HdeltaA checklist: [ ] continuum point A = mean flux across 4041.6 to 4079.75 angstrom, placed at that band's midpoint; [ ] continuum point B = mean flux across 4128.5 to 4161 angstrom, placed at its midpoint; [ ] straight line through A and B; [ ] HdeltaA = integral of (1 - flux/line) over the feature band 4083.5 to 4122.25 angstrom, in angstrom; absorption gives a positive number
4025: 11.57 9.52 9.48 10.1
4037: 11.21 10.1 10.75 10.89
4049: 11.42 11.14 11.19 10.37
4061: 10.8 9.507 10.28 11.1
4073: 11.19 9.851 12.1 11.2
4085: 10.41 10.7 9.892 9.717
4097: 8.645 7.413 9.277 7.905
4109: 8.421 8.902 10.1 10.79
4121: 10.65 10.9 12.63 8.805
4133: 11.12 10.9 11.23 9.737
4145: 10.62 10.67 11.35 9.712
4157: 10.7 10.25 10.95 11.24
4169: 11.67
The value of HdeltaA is 4.3 angstrom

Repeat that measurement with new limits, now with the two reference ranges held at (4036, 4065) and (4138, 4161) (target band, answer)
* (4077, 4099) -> 0.75 angstrom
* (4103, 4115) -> 2.13 angstrom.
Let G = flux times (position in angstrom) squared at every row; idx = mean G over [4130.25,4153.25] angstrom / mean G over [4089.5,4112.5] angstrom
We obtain 1.24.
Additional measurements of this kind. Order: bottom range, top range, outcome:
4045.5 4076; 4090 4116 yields 0.84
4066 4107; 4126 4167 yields 1.10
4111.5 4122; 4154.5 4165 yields 1.06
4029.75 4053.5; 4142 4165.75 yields 1.05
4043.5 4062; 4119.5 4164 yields 1.02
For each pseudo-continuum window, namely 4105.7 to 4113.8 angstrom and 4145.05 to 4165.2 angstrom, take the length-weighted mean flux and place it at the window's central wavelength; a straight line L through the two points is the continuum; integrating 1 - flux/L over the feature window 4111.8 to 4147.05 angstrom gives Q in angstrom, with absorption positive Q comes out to -4.3 angstrom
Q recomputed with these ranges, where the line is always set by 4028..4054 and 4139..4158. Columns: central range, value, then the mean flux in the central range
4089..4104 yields 2.2 angstrom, 9.04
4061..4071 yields 0.2 angstrom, 10.3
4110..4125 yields 0.5 angstrom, 10.2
